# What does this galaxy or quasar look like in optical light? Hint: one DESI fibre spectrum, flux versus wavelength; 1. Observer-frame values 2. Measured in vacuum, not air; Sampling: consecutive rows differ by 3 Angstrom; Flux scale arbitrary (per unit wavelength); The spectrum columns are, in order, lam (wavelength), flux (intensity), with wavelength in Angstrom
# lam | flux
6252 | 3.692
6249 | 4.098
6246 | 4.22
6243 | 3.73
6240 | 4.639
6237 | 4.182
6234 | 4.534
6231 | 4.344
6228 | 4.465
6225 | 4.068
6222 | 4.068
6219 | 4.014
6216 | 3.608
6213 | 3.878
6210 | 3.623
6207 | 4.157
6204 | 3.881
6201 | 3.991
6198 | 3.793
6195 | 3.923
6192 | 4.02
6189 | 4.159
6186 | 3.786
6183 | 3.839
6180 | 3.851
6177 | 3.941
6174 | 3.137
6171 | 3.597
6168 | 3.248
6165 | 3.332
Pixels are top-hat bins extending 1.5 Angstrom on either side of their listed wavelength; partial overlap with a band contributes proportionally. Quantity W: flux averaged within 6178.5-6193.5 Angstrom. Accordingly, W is 3.93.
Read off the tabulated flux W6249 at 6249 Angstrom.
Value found 4.098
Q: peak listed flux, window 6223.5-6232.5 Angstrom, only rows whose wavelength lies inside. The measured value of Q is 4.465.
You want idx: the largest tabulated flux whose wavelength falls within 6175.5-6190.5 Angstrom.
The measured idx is 4.159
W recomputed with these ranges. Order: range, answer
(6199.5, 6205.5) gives 3.94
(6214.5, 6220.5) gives 3.81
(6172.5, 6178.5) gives 3.54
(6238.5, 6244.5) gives 4.18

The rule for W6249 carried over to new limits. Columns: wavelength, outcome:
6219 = 4.014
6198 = 3.793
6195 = 3.923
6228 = 4.465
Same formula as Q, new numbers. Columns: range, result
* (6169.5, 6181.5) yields 3.941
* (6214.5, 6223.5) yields 4.068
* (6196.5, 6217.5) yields 4.157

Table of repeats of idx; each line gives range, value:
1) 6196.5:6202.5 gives 3.991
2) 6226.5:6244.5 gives 4.639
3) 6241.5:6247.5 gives 4.22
